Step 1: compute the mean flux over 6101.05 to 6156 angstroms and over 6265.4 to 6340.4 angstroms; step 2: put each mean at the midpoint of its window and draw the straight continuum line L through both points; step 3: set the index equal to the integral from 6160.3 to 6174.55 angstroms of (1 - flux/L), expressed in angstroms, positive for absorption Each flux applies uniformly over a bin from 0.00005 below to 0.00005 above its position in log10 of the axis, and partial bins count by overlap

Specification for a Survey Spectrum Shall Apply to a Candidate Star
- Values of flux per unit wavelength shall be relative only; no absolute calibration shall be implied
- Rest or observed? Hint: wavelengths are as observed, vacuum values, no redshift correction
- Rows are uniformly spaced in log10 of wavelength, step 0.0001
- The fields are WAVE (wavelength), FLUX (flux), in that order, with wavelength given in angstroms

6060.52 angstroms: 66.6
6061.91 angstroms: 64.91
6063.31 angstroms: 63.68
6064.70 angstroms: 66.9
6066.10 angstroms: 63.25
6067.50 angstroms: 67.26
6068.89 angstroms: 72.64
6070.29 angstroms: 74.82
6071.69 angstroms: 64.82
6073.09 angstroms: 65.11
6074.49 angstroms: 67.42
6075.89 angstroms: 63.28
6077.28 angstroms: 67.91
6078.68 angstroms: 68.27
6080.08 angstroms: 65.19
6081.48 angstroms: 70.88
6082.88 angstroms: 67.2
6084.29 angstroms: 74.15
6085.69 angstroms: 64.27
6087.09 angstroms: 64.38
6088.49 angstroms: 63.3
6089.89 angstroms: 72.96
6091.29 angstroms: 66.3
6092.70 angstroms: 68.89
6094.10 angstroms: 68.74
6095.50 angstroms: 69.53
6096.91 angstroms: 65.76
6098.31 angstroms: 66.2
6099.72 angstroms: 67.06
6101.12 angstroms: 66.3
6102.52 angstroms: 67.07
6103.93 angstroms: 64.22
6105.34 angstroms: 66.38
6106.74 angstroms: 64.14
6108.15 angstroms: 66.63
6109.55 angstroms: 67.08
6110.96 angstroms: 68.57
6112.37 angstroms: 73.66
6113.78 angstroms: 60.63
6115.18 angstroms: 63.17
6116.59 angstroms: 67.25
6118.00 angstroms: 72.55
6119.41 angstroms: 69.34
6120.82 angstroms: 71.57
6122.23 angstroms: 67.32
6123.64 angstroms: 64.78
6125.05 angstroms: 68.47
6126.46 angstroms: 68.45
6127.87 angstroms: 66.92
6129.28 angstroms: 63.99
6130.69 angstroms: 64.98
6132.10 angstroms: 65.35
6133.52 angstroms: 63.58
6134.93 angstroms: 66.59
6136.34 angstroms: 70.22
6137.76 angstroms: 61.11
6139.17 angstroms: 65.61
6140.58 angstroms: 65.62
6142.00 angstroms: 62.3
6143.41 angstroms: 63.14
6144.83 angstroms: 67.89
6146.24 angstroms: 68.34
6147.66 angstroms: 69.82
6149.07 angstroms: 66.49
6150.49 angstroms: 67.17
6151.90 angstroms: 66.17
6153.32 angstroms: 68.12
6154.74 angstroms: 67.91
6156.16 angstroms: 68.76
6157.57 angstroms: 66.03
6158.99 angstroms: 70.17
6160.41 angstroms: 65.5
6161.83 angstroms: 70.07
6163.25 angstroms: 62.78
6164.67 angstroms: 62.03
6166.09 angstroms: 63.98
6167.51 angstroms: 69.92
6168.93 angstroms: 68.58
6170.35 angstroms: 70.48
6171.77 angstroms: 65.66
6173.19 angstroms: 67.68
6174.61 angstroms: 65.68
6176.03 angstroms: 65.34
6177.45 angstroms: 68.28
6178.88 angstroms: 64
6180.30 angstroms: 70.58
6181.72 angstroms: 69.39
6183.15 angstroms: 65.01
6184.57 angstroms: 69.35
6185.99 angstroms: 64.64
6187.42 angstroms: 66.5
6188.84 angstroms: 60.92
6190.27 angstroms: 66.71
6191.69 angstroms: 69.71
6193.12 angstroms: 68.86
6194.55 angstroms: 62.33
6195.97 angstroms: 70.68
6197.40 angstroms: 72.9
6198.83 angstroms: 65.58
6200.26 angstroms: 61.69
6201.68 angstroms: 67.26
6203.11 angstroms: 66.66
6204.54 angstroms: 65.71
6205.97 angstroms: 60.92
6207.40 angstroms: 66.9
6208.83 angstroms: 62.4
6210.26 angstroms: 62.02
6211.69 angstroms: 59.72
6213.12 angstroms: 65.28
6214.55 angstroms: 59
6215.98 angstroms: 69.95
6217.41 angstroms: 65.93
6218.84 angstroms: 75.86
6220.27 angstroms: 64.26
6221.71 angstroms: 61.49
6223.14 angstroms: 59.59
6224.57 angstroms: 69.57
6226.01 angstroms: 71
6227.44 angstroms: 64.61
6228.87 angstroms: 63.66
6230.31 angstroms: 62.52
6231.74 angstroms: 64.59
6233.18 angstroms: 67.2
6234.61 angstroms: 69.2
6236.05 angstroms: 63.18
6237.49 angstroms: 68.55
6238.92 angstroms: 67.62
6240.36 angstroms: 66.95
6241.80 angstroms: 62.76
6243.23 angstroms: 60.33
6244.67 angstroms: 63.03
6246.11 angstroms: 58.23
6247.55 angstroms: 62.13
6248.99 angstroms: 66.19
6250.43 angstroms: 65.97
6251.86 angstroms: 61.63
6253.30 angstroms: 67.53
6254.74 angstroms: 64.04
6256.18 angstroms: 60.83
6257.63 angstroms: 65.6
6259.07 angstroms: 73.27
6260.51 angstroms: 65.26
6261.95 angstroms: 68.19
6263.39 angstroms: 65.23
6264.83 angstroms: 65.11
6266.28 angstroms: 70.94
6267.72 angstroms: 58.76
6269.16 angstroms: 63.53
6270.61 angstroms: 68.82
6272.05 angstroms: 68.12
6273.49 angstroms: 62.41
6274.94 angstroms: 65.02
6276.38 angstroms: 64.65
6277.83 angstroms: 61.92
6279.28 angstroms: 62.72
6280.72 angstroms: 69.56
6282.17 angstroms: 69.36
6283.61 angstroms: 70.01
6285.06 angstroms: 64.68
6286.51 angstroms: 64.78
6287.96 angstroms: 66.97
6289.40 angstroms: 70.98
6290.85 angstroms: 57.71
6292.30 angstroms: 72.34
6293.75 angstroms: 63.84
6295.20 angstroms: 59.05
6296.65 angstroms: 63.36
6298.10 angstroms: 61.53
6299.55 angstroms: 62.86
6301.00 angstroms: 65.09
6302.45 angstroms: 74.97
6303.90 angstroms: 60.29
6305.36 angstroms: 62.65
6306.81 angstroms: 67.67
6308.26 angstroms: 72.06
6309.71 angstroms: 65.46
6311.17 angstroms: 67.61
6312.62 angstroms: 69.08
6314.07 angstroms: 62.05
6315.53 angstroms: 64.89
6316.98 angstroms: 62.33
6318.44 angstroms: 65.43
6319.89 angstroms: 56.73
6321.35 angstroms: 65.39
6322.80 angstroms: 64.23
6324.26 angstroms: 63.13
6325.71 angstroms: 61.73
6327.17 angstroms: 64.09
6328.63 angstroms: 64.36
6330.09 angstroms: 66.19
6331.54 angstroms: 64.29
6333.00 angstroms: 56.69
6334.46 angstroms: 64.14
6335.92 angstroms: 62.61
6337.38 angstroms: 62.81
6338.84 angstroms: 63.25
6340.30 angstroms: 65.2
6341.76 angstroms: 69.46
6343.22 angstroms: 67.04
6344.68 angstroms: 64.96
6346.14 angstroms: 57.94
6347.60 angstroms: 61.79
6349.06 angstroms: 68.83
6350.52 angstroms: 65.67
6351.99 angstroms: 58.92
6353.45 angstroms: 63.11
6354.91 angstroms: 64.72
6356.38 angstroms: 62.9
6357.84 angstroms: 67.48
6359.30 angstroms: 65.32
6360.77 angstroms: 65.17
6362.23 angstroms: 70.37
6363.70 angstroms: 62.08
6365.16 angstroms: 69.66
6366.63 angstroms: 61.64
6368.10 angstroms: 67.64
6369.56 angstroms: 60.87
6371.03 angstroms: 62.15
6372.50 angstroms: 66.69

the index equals -0.1 angstroms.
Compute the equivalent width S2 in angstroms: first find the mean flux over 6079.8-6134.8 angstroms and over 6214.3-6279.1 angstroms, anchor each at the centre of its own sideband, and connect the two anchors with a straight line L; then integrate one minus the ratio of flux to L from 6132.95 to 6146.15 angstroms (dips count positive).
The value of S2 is 0.3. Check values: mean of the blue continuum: 67.1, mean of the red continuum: 65.2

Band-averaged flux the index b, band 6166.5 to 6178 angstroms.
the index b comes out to 67.6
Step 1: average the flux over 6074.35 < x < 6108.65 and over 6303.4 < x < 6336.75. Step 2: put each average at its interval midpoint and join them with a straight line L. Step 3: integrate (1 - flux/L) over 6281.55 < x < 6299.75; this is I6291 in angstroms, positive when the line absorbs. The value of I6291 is -0.22 angstroms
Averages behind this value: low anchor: 67.1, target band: 65.2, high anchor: 64.1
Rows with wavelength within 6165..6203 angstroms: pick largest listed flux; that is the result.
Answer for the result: 72.9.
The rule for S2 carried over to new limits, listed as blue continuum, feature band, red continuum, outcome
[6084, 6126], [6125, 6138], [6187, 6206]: 0.2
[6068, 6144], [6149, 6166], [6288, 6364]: -0.1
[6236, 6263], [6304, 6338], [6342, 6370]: 0.3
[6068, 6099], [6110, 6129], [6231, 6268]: -0.2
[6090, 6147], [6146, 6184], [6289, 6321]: -0.5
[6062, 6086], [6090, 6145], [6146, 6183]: 0.6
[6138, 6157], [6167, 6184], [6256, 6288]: -0.3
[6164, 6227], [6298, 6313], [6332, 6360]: -0.5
